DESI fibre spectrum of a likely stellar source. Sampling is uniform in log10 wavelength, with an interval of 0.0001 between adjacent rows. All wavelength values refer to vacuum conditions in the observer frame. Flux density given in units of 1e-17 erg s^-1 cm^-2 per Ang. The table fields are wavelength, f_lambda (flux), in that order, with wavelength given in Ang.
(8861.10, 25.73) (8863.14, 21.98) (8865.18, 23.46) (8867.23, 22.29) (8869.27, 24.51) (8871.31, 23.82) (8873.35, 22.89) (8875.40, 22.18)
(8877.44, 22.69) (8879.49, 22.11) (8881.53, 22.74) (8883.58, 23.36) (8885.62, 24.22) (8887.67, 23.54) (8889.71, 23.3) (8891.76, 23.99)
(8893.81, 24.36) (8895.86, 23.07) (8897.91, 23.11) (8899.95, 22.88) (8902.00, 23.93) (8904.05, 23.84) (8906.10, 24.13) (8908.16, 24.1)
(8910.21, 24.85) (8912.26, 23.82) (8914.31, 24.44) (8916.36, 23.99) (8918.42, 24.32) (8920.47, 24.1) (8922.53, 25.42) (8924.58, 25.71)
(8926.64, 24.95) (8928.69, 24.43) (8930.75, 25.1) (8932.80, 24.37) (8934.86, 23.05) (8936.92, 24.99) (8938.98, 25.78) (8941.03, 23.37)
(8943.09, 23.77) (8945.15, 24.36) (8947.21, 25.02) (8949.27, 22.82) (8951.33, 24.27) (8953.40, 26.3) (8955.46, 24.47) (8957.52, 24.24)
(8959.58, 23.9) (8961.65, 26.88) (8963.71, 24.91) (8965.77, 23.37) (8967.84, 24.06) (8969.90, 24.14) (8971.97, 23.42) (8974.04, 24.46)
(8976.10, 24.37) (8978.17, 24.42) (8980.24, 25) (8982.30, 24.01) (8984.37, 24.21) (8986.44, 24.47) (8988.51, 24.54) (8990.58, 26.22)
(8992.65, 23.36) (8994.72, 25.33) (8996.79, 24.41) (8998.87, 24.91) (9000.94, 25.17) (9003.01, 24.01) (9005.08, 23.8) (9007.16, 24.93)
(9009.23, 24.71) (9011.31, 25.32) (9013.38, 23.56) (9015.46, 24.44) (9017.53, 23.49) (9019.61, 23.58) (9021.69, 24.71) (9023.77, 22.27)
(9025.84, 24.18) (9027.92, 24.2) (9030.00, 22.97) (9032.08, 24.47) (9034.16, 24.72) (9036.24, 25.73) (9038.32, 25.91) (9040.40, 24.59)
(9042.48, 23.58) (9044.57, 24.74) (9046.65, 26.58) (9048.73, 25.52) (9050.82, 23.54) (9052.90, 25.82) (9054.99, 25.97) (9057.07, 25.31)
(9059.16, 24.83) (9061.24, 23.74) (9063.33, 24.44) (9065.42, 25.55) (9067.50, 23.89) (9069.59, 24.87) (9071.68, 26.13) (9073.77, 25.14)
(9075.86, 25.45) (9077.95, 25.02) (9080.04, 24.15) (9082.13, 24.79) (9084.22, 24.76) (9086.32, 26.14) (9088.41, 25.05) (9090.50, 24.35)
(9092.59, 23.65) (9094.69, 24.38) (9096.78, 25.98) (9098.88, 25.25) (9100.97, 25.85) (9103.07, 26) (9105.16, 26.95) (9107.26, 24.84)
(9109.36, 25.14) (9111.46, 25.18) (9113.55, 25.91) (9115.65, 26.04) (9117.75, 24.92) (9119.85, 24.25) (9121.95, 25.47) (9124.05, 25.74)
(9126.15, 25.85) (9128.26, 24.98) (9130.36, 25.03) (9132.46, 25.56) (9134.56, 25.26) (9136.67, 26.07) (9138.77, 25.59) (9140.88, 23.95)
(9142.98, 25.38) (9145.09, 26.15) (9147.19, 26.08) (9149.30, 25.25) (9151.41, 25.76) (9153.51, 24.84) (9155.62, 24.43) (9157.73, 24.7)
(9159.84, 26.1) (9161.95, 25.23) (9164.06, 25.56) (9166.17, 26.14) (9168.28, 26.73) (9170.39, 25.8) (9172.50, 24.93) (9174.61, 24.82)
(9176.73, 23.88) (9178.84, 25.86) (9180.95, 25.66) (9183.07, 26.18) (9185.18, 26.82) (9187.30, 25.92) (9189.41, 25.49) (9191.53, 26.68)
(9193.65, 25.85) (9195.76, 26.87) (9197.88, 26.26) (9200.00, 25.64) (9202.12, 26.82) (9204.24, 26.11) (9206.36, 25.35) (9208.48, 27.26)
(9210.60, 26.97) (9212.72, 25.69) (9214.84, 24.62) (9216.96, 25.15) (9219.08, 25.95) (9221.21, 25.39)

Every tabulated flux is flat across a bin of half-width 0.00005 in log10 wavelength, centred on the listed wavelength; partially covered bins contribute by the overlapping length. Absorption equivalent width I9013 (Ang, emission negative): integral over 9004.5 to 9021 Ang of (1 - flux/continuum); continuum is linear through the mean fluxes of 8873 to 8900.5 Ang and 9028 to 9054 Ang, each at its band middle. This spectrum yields 0.2 Ang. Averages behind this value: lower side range 23.2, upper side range 24.8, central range 24.2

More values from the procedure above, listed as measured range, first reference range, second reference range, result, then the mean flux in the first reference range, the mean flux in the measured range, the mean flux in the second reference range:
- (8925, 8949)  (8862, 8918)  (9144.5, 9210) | -0.6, 23.5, 24.5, 25.8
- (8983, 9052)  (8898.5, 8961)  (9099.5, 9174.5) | 0.9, 24.4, 24.5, 25.5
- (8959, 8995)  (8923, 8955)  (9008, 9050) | 0.0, 24.6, 24.5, 24.5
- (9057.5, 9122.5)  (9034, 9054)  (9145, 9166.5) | 0.3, 25.1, 25.1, 25.4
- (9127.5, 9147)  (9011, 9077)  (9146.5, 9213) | 0.1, 24.7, 25.4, 25.8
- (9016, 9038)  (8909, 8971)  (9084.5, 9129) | 0.7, 24.5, 24.1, 25.3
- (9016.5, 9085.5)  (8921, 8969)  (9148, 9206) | 1.1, 24.6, 24.7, 25.7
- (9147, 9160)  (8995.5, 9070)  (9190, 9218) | 0.2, 24.6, 25.2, 26.1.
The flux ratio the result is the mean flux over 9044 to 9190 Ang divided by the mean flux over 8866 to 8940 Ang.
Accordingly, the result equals 1.06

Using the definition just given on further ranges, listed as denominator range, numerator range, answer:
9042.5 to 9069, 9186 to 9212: 1.05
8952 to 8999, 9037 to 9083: 1.02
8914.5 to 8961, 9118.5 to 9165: 1.03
